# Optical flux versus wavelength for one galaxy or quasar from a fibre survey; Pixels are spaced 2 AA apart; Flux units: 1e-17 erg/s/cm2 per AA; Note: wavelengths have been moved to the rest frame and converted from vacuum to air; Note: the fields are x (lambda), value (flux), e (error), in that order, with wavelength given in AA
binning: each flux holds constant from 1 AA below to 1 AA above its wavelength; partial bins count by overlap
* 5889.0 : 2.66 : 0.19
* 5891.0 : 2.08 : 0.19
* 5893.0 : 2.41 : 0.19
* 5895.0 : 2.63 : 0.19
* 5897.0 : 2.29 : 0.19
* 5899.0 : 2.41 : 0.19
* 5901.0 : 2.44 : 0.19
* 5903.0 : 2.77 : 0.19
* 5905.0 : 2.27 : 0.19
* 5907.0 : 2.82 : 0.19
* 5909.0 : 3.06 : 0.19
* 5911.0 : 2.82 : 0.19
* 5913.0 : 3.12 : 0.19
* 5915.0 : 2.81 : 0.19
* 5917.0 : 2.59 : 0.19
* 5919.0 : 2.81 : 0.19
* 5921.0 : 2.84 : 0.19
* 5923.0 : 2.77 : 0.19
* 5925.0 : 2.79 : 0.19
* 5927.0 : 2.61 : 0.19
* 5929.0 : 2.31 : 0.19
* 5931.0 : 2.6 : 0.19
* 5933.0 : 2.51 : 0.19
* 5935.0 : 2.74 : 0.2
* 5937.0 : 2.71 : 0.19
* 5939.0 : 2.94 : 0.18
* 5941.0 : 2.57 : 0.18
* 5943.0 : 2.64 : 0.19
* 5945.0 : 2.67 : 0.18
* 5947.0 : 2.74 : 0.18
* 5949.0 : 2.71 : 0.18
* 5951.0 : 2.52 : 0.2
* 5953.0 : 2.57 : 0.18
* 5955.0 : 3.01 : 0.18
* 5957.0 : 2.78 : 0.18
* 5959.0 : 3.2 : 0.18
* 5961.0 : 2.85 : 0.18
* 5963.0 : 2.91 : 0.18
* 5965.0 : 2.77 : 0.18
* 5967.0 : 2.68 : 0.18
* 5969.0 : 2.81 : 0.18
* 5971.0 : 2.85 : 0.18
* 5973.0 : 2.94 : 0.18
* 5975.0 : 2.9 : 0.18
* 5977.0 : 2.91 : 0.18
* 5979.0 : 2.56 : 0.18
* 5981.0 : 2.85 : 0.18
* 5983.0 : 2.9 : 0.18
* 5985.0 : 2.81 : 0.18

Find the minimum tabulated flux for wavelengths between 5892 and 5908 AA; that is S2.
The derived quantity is 2.27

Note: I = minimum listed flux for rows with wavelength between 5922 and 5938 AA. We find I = 2.31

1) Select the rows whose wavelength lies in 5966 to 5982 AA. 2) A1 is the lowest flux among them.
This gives 2.56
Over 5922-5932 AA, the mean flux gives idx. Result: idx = 2.62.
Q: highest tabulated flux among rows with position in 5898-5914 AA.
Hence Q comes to 3.12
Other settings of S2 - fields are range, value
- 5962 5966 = 2.77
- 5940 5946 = 2.57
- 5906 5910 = 2.82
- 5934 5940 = 2.71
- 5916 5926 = 2.59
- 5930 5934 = 2.51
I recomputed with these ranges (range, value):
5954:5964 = 2.78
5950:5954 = 2.52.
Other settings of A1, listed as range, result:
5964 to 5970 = 2.68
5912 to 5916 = 2.81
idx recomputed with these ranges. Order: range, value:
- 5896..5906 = 2.44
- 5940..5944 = 2.6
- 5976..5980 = 2.74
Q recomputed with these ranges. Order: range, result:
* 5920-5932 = 2.84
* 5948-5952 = 2.71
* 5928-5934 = 2.6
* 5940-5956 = 3.01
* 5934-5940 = 2.94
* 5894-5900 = 2.63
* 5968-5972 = 2.85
